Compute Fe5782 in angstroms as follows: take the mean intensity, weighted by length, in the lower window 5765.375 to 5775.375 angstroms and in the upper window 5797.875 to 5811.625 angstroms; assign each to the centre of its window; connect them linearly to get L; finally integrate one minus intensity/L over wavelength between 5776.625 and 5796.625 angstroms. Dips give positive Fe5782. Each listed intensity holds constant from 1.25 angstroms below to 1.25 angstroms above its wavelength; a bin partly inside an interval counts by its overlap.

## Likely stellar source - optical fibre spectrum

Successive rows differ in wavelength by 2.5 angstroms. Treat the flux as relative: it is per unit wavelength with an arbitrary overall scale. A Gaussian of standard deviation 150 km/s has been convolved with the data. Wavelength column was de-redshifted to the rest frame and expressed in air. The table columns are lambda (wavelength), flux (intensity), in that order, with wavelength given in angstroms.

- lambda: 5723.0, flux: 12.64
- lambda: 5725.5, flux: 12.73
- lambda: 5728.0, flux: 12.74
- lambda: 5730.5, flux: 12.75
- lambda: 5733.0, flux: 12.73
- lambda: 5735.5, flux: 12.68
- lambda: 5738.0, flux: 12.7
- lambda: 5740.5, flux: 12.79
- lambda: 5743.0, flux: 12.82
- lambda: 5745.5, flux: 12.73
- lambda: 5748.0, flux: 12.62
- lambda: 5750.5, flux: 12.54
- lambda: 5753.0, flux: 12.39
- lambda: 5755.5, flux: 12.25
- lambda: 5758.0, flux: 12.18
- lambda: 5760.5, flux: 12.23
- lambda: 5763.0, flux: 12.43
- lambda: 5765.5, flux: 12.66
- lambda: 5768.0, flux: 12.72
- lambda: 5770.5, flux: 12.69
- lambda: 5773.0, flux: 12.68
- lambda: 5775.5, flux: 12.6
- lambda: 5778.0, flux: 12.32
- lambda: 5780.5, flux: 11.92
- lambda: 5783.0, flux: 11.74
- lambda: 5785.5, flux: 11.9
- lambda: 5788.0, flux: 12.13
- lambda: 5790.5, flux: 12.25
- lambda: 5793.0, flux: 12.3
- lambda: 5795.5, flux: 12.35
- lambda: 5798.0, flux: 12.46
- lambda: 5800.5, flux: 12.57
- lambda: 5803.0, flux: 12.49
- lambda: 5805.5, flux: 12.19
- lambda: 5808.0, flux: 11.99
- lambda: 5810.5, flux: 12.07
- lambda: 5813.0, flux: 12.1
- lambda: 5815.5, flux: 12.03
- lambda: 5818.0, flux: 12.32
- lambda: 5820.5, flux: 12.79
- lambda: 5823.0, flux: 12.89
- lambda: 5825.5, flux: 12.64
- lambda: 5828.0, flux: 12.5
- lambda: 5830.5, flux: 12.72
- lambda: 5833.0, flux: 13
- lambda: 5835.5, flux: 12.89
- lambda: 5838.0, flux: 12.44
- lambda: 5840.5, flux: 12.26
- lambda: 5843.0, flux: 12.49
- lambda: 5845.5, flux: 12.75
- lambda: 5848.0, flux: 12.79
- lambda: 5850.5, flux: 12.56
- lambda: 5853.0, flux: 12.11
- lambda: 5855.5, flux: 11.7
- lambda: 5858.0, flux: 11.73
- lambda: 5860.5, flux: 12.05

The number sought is 0.6 angstroms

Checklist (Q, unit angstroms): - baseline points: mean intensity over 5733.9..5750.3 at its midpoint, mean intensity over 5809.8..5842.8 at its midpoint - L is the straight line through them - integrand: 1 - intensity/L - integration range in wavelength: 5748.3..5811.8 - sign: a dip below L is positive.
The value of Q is 1.5 angstroms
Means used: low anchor 12.7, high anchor 12.5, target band 12.3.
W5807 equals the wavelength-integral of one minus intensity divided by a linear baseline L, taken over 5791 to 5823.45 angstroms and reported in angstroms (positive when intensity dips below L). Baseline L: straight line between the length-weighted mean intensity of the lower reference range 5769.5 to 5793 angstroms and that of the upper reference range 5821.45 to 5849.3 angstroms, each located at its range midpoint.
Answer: 0.3 angstroms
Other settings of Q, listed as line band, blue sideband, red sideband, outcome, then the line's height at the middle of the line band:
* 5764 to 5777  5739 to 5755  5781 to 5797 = -0.3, 12.3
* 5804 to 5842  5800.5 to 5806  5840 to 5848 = 0.1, 12.5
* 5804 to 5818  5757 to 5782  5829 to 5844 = 0.5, 12.6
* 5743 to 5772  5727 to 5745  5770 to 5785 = 0.0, 12.5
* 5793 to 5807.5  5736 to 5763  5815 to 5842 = 0.2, 12.6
